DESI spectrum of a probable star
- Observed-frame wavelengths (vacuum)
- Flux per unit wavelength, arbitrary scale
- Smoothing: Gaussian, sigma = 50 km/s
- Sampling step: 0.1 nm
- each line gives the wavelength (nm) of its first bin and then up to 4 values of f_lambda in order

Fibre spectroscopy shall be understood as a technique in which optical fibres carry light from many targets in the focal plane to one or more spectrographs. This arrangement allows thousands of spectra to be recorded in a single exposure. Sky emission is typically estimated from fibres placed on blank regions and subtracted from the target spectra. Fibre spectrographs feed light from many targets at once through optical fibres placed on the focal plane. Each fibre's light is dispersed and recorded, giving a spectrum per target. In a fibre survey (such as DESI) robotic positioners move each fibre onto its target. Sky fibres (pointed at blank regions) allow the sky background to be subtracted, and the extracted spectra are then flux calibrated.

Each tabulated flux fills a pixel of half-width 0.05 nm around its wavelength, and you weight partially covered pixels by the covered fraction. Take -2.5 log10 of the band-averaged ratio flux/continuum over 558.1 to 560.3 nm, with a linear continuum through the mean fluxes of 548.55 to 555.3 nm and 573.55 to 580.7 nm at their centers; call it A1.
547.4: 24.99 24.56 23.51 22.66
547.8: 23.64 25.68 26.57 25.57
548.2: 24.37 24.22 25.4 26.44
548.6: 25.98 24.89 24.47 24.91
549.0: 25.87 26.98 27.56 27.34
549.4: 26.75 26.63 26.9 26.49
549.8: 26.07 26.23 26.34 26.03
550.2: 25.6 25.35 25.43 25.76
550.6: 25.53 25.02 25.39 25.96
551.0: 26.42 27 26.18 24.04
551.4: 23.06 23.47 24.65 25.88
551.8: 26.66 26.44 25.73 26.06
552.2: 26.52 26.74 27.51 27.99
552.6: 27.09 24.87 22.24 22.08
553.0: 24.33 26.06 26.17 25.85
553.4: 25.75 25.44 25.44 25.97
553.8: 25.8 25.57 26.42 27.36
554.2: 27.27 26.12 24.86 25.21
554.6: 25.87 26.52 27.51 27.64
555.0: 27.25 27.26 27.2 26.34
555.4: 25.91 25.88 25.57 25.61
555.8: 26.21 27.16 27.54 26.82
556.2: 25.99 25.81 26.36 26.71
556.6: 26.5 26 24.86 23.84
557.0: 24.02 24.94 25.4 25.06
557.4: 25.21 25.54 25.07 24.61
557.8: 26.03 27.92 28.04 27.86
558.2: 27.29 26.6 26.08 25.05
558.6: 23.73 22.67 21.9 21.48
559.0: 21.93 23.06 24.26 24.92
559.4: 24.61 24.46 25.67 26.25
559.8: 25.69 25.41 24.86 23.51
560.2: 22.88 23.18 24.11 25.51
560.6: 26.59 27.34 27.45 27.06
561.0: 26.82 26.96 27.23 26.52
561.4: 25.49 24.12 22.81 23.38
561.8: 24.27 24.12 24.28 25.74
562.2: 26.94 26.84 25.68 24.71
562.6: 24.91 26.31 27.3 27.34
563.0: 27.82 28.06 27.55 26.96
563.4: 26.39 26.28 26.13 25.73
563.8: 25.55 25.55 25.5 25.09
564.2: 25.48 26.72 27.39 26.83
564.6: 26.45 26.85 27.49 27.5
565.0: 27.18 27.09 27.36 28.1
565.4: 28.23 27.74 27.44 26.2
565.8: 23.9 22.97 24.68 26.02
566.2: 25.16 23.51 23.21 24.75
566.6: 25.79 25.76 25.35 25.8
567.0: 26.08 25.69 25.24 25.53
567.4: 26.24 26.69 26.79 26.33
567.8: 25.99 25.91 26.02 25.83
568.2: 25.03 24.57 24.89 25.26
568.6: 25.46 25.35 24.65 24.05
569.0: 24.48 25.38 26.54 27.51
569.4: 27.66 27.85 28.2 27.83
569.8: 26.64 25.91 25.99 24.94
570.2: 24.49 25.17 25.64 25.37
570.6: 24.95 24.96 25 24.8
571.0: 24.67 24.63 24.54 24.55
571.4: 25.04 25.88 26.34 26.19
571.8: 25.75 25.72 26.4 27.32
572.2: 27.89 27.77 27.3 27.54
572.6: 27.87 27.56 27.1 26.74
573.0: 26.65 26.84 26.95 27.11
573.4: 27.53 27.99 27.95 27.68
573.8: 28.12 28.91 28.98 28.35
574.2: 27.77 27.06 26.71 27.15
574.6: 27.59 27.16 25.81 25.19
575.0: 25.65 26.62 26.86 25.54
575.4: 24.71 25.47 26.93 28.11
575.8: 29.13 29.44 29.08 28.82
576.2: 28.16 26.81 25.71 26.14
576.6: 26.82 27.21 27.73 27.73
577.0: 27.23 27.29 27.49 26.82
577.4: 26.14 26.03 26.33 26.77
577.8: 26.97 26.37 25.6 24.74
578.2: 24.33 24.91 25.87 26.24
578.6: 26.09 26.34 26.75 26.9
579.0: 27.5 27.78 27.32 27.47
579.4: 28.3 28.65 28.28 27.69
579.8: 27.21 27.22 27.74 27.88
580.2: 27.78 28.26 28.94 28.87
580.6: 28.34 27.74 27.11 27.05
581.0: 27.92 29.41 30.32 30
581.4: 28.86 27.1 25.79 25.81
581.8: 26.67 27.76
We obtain 0.08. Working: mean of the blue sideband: 25.9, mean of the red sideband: 27.2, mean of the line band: 24.4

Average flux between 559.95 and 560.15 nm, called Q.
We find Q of 24.2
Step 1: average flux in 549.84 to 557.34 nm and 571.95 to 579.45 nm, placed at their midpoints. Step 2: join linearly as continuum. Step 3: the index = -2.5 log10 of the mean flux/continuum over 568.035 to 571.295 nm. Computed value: 0.05 mag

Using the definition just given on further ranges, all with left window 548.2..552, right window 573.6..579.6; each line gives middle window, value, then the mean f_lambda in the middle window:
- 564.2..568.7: 0.02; 26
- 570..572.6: 0.04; 25.8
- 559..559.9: 0.06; 24.7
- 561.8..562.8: 0.03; 25.5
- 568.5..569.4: 0.05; 25.5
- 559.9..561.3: 0.02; 25.7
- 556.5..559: 0.04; 25.2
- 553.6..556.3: -0.02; 26.4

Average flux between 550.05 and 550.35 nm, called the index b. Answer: 25.7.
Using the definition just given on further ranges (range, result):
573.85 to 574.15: 28.7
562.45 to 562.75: 25.3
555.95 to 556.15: 27.2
